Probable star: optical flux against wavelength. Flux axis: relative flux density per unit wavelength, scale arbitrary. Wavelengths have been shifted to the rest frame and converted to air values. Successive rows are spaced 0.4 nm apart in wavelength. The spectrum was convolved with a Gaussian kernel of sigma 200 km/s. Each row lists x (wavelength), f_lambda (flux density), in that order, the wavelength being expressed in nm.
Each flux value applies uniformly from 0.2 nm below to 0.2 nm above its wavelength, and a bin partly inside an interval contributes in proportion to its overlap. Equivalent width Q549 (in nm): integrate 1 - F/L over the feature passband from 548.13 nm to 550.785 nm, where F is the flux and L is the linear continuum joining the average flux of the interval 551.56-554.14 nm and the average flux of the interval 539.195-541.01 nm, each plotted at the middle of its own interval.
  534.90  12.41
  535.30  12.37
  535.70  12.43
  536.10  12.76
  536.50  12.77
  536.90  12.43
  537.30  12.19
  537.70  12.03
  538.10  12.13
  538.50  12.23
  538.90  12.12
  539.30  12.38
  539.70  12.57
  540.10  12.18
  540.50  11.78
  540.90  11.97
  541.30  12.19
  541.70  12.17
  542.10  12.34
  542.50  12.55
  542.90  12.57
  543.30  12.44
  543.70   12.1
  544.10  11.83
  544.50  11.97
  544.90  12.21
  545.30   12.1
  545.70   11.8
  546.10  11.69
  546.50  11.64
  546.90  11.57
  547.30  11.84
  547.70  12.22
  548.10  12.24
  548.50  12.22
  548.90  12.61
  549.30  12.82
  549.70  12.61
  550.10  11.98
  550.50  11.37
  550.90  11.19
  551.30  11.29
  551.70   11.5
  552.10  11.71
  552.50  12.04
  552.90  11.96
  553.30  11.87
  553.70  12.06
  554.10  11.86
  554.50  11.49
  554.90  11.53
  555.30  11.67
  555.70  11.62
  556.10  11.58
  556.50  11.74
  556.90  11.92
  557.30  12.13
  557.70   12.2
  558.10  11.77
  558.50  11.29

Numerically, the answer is -0.06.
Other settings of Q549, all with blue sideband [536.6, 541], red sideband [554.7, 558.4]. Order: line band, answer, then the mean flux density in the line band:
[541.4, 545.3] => -0.05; 12.2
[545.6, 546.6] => 0.03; 11.7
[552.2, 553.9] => -0.01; 12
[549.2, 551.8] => 0.03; 11.8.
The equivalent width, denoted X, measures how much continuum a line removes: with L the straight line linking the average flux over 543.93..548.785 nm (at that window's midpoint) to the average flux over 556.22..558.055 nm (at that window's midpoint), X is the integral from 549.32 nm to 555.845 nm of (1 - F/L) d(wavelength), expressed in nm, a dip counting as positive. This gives 0.11 nm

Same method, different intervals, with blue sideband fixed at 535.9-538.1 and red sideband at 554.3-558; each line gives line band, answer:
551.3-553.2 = 0.02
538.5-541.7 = 0.03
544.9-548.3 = 0.05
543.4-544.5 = 0.01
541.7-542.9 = -0.02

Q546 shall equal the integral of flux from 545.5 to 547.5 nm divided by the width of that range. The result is 11.7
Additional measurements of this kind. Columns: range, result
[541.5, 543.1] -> 12.4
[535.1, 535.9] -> 12.4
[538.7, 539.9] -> 12.4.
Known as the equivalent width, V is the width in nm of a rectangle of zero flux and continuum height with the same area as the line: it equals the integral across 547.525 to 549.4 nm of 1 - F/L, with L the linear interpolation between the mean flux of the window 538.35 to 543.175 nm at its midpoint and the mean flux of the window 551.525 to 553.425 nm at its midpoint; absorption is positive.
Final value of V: -0.07 nm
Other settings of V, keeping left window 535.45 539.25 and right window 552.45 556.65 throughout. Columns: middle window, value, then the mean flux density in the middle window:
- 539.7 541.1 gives 0.021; 12.1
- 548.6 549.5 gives -0.054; 12.7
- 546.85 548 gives 0.005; 11.9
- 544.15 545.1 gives 0.004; 12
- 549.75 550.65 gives 0.004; 11.8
